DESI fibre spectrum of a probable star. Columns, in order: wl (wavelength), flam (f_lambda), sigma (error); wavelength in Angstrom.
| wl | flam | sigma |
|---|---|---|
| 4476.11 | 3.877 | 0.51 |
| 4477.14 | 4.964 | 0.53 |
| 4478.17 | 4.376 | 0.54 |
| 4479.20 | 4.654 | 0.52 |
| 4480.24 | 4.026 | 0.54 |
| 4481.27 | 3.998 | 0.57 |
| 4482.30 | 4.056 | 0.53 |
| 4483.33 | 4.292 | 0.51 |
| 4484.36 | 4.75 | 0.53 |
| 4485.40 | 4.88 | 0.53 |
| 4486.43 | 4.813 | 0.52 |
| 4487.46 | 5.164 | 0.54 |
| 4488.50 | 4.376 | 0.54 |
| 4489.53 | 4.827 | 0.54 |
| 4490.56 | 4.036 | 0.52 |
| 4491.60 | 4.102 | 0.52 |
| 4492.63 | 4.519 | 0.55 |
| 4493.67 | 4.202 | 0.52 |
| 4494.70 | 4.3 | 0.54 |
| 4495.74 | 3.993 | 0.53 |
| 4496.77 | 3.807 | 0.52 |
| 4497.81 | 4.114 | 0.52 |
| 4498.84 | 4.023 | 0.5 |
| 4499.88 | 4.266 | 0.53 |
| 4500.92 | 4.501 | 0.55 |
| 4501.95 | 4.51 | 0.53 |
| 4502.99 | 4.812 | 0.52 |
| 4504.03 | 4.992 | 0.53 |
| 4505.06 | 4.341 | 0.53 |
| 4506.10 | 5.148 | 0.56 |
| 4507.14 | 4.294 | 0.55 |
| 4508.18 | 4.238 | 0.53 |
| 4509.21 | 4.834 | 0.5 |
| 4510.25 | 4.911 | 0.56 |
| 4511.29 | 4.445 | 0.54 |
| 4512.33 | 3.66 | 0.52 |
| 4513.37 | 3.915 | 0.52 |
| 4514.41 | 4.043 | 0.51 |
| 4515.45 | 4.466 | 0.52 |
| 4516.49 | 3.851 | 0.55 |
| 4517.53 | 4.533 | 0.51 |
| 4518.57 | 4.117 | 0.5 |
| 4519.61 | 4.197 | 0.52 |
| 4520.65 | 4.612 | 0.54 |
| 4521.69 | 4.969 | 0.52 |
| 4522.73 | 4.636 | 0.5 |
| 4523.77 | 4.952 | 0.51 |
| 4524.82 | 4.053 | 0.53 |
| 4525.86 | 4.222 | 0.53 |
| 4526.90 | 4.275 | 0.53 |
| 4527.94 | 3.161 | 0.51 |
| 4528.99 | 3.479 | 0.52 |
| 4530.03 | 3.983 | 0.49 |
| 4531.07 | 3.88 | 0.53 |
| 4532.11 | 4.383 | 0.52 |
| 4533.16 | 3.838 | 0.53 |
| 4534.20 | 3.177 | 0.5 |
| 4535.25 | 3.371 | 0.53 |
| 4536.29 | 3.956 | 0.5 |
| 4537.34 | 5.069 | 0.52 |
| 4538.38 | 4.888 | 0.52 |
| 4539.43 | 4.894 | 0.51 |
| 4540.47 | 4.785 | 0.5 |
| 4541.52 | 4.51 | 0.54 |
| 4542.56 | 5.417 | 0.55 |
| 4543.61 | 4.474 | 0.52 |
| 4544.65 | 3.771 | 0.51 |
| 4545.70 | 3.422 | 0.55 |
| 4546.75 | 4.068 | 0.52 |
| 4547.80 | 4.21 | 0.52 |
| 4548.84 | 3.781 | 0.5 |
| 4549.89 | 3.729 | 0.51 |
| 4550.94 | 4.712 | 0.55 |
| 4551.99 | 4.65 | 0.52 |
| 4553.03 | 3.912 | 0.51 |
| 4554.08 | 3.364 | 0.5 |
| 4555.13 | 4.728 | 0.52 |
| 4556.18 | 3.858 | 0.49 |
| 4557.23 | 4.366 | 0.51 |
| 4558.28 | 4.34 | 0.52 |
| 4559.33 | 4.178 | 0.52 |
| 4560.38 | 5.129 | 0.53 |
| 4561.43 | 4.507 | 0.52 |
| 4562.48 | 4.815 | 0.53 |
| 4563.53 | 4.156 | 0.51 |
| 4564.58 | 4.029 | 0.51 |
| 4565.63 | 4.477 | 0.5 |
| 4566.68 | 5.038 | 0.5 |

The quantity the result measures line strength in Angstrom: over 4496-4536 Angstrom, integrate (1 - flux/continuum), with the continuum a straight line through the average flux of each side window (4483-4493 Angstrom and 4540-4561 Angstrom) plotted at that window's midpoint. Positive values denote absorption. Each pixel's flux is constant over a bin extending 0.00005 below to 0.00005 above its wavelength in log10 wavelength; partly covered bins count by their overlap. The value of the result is 1.9 Angstrom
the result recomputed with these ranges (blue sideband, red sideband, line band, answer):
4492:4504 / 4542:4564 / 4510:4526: -0.2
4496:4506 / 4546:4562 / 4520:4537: 0.9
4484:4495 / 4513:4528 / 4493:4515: 0.4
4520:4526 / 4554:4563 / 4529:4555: 1.9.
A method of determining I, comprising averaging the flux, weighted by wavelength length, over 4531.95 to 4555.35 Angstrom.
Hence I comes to 4.21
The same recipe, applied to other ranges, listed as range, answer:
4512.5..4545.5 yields 4.24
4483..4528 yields 4.4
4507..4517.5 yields 4.28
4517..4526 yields 4.49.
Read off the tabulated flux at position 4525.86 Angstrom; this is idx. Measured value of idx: 4.222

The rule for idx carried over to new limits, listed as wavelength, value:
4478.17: 4.376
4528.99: 3.479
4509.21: 4.834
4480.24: 4.026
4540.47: 4.785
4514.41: 4.043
